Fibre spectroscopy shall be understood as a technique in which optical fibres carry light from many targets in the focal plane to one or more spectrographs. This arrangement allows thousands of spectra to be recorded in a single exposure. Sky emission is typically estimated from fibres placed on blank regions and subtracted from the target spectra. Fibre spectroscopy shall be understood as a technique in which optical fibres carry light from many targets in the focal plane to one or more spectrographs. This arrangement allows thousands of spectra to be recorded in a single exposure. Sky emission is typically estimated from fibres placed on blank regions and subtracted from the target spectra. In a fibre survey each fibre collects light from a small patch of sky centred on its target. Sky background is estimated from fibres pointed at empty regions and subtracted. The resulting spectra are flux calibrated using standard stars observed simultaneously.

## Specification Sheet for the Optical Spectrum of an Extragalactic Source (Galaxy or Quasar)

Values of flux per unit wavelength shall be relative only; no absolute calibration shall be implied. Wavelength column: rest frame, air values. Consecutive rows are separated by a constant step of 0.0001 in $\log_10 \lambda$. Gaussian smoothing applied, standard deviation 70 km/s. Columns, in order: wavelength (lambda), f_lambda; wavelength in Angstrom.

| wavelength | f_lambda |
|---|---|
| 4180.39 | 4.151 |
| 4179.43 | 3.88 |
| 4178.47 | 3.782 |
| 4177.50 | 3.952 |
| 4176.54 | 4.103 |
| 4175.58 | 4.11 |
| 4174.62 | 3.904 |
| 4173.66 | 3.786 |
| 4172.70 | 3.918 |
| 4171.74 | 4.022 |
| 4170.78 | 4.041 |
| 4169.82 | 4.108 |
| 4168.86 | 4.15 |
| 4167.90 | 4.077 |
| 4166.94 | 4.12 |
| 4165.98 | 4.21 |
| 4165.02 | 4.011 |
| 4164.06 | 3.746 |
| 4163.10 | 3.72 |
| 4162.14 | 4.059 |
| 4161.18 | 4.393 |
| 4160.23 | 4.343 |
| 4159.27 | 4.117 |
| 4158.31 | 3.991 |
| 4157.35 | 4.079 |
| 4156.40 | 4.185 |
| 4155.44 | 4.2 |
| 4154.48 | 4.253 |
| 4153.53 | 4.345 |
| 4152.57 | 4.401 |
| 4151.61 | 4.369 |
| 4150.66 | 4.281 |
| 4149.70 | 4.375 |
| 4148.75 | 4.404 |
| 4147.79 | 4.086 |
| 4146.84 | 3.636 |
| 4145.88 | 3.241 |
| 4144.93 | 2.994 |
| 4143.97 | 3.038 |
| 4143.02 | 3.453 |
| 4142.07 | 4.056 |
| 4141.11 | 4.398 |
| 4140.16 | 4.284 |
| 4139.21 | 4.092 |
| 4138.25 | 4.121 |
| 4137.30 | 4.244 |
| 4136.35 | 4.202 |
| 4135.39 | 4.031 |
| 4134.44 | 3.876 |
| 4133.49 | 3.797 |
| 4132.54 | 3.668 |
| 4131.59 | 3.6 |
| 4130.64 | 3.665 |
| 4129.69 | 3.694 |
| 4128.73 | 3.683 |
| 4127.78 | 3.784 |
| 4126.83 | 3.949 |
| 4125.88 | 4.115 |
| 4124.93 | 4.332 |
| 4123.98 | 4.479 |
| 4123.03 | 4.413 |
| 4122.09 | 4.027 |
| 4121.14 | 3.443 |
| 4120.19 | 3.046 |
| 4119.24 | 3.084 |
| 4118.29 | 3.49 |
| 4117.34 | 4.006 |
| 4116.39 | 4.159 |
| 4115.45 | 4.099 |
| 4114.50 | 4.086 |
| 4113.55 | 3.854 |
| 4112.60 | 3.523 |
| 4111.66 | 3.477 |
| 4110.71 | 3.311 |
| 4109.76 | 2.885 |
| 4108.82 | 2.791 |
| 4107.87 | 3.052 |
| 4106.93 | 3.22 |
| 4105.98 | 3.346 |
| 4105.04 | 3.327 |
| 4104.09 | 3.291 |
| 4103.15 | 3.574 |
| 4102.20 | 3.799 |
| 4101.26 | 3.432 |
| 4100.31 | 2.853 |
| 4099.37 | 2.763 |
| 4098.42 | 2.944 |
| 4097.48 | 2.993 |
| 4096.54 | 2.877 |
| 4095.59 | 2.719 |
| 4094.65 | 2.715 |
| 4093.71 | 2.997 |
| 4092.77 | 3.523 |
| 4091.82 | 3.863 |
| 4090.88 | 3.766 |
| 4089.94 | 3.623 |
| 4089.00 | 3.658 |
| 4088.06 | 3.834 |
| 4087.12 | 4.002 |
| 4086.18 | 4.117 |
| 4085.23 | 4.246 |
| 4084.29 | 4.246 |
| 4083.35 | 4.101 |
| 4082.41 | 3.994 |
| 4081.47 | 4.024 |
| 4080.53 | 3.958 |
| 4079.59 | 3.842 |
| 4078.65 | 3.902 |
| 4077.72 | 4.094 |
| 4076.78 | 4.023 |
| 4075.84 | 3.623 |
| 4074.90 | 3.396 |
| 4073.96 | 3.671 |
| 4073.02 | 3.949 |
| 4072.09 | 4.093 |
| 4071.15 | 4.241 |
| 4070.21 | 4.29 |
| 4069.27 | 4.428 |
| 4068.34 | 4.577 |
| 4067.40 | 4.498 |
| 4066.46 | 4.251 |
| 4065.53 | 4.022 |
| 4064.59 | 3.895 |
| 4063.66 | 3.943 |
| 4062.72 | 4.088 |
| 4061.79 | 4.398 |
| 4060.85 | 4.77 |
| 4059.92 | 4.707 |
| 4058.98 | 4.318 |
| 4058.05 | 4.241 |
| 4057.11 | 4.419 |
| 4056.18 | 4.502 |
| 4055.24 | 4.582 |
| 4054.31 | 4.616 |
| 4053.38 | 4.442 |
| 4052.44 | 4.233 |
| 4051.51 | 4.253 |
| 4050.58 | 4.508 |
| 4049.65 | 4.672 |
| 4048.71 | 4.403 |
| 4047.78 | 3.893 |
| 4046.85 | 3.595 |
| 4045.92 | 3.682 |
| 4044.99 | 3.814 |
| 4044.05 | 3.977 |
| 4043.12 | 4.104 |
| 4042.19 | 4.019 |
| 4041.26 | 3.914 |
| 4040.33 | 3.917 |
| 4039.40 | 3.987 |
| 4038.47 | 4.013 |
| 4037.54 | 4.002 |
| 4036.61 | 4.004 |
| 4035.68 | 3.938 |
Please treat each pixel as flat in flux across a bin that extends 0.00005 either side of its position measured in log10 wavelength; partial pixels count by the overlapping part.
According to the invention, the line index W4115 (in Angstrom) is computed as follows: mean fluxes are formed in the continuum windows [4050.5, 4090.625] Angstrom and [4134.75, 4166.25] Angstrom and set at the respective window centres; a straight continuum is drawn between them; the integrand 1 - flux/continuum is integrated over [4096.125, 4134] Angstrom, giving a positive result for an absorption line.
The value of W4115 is 4.97 Angstrom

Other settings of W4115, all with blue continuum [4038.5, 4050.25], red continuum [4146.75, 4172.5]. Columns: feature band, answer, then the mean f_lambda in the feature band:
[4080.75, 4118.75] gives 5.2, 3.52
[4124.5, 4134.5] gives 0.7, 3.83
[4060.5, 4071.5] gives -0.7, 4.28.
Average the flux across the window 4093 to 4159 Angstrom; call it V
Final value 3.7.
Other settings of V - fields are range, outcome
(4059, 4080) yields 4.13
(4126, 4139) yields 3.88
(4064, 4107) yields 3.71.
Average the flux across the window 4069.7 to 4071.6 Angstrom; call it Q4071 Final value 4.26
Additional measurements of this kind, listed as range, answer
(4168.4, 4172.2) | 4.08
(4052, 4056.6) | 4.47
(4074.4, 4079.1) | 3.81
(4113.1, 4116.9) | 4.05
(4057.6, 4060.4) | 4.43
